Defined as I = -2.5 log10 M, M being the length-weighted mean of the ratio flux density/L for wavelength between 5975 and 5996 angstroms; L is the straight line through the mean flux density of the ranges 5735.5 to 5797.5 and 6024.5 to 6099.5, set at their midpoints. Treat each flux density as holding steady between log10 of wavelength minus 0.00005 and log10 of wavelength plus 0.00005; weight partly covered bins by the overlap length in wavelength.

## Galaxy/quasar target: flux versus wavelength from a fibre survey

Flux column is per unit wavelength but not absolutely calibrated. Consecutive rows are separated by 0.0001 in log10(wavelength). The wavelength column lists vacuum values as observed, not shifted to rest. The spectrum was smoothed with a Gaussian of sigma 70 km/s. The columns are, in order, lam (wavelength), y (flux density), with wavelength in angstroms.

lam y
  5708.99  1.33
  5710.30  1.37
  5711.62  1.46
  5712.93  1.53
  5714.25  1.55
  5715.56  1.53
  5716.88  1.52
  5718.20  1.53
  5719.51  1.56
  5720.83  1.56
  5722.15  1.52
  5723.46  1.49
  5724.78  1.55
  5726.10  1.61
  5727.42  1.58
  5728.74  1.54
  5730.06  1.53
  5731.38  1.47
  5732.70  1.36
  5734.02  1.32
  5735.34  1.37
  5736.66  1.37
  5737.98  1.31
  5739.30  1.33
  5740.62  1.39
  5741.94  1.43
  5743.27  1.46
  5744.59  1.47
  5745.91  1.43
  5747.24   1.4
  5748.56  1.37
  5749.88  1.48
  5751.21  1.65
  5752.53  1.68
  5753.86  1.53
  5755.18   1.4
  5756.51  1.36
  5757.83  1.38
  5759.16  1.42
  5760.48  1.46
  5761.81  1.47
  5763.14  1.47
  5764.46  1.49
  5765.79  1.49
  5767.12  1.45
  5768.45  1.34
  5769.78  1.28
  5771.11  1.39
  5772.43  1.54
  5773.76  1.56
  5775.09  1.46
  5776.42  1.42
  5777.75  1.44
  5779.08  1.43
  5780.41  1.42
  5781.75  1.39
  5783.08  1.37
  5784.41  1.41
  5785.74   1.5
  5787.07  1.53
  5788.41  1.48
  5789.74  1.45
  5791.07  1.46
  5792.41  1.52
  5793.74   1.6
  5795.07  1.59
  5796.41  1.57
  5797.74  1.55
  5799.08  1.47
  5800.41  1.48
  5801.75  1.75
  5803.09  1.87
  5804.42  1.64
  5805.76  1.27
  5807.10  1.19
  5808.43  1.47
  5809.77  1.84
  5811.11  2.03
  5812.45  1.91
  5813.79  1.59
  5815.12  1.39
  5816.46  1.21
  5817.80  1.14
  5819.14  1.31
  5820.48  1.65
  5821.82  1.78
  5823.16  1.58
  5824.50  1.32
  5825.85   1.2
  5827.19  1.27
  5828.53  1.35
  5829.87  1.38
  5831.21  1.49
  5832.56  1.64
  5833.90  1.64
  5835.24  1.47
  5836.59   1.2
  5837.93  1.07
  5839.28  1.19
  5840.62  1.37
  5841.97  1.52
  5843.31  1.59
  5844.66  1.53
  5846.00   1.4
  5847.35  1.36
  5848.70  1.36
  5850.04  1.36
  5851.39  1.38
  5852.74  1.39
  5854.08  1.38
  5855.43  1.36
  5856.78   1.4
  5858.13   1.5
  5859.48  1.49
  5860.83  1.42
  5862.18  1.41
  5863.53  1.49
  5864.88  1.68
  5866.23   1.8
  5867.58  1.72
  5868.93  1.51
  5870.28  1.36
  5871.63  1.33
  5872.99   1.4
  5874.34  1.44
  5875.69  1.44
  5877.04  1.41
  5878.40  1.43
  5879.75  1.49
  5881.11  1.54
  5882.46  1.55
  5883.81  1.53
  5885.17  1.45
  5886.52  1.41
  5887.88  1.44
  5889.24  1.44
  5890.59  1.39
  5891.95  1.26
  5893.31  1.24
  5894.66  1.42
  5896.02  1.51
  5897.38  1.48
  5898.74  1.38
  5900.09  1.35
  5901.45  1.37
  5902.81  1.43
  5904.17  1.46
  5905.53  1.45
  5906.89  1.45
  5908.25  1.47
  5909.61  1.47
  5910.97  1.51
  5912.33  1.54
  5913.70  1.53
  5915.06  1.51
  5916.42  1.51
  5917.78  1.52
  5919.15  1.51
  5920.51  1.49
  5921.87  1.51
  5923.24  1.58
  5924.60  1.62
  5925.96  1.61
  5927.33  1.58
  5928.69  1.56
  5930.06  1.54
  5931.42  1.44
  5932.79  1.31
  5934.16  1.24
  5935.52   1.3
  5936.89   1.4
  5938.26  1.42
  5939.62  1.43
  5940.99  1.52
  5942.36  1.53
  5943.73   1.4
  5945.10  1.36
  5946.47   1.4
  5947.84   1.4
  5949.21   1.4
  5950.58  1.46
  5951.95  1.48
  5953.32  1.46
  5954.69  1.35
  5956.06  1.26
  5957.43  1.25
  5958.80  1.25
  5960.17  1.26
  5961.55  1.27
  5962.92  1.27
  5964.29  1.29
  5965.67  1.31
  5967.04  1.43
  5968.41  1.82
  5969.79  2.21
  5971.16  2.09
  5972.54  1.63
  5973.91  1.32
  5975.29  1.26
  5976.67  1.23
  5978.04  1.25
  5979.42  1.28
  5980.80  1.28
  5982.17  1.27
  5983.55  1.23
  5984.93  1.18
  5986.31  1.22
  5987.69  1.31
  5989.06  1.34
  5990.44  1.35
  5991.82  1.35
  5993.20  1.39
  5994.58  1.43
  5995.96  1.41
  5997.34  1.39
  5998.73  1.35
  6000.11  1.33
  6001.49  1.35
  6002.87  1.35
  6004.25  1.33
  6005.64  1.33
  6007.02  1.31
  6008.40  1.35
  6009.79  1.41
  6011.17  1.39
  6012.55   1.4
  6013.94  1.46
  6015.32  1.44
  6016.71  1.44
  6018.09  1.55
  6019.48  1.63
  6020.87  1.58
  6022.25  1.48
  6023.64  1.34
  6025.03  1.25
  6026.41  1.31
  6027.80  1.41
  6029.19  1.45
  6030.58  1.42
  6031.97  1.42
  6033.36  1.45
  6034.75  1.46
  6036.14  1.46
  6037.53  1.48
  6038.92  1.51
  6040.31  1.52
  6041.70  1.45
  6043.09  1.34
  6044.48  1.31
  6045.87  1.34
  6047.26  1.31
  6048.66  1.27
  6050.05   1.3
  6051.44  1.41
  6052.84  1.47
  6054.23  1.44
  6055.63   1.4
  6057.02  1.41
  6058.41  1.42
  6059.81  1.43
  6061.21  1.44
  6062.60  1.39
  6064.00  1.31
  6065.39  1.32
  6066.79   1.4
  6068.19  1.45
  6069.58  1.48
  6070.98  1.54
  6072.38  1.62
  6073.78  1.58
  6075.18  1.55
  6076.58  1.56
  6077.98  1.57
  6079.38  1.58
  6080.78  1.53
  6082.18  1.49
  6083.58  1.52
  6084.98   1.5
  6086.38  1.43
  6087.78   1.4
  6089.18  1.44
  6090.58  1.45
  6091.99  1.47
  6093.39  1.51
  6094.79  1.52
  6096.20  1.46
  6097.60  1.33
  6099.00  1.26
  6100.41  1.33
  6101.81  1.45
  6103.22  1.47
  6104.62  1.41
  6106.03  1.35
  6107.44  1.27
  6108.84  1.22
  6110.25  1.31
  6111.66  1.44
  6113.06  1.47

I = 0.12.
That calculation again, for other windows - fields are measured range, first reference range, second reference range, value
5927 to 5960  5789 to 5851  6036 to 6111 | 0.040 mag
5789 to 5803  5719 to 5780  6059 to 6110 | -0.074 mag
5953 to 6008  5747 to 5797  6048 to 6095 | 0.066 mag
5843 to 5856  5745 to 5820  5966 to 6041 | 0.045 mag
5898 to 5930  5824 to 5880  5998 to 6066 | -0.058 mag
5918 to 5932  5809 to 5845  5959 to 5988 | -0.090 mag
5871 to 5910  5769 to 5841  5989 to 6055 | 0.012 mag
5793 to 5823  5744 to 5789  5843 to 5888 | -0.075 mag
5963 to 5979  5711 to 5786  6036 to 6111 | -0.057 mag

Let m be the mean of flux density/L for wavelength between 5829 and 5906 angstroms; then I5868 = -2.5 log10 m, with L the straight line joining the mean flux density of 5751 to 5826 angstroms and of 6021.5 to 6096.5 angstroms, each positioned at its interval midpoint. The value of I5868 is 0.031 mag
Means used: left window 1.49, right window 1.44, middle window 1.44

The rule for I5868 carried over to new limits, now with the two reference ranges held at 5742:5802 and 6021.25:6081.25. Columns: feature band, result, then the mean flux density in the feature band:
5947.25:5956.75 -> 0.033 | 1.4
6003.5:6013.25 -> 0.061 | 1.36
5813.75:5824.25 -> 0.015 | 1.44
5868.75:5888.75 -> 0.007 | 1.45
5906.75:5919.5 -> -0.038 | 1.5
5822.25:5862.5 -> 0.044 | 1.4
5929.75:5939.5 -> 0.055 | 1.38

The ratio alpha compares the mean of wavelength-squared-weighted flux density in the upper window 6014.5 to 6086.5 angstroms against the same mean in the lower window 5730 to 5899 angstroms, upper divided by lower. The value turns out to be 1.07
